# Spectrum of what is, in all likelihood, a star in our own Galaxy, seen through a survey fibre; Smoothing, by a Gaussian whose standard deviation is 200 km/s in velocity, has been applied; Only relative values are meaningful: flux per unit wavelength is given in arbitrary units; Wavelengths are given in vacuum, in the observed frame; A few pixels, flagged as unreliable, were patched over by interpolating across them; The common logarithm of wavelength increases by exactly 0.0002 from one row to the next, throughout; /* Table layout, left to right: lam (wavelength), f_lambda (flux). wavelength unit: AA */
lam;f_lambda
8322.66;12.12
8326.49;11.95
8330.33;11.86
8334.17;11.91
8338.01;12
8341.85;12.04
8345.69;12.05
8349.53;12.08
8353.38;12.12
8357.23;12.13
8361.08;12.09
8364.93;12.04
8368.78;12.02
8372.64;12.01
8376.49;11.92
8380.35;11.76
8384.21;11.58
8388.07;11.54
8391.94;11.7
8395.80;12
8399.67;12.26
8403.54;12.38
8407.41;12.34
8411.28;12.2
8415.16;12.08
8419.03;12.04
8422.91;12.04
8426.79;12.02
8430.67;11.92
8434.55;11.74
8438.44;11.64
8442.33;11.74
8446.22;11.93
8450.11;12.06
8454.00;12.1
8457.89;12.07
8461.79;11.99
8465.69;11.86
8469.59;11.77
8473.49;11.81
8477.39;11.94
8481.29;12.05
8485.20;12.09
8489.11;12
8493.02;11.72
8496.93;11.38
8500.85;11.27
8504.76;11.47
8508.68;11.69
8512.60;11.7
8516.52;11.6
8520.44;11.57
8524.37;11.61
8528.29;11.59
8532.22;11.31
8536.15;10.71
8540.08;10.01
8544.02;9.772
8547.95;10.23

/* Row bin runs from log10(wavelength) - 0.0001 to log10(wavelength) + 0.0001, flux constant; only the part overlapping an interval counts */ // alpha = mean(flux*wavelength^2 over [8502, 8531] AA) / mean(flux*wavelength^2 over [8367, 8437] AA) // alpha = 0.99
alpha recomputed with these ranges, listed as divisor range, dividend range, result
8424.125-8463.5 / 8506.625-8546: 0.95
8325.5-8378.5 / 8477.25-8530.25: 1.01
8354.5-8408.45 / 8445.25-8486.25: 1.02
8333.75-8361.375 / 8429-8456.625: 1.01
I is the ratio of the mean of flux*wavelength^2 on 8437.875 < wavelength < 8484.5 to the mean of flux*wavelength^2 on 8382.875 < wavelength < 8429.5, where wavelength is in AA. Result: 1.01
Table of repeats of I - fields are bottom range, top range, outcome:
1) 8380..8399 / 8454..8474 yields 1.03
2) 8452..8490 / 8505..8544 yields 0.95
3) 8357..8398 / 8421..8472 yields 1.02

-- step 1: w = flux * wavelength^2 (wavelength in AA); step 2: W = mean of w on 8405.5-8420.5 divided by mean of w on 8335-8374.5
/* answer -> 1.02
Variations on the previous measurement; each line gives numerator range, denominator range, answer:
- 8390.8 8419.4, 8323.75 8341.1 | 1.03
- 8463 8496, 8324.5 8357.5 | 1.02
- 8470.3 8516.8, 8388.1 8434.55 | 0.99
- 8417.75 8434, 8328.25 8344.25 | 1.02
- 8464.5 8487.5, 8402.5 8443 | 1.01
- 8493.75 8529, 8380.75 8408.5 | 0.99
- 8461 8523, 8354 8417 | 1.00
